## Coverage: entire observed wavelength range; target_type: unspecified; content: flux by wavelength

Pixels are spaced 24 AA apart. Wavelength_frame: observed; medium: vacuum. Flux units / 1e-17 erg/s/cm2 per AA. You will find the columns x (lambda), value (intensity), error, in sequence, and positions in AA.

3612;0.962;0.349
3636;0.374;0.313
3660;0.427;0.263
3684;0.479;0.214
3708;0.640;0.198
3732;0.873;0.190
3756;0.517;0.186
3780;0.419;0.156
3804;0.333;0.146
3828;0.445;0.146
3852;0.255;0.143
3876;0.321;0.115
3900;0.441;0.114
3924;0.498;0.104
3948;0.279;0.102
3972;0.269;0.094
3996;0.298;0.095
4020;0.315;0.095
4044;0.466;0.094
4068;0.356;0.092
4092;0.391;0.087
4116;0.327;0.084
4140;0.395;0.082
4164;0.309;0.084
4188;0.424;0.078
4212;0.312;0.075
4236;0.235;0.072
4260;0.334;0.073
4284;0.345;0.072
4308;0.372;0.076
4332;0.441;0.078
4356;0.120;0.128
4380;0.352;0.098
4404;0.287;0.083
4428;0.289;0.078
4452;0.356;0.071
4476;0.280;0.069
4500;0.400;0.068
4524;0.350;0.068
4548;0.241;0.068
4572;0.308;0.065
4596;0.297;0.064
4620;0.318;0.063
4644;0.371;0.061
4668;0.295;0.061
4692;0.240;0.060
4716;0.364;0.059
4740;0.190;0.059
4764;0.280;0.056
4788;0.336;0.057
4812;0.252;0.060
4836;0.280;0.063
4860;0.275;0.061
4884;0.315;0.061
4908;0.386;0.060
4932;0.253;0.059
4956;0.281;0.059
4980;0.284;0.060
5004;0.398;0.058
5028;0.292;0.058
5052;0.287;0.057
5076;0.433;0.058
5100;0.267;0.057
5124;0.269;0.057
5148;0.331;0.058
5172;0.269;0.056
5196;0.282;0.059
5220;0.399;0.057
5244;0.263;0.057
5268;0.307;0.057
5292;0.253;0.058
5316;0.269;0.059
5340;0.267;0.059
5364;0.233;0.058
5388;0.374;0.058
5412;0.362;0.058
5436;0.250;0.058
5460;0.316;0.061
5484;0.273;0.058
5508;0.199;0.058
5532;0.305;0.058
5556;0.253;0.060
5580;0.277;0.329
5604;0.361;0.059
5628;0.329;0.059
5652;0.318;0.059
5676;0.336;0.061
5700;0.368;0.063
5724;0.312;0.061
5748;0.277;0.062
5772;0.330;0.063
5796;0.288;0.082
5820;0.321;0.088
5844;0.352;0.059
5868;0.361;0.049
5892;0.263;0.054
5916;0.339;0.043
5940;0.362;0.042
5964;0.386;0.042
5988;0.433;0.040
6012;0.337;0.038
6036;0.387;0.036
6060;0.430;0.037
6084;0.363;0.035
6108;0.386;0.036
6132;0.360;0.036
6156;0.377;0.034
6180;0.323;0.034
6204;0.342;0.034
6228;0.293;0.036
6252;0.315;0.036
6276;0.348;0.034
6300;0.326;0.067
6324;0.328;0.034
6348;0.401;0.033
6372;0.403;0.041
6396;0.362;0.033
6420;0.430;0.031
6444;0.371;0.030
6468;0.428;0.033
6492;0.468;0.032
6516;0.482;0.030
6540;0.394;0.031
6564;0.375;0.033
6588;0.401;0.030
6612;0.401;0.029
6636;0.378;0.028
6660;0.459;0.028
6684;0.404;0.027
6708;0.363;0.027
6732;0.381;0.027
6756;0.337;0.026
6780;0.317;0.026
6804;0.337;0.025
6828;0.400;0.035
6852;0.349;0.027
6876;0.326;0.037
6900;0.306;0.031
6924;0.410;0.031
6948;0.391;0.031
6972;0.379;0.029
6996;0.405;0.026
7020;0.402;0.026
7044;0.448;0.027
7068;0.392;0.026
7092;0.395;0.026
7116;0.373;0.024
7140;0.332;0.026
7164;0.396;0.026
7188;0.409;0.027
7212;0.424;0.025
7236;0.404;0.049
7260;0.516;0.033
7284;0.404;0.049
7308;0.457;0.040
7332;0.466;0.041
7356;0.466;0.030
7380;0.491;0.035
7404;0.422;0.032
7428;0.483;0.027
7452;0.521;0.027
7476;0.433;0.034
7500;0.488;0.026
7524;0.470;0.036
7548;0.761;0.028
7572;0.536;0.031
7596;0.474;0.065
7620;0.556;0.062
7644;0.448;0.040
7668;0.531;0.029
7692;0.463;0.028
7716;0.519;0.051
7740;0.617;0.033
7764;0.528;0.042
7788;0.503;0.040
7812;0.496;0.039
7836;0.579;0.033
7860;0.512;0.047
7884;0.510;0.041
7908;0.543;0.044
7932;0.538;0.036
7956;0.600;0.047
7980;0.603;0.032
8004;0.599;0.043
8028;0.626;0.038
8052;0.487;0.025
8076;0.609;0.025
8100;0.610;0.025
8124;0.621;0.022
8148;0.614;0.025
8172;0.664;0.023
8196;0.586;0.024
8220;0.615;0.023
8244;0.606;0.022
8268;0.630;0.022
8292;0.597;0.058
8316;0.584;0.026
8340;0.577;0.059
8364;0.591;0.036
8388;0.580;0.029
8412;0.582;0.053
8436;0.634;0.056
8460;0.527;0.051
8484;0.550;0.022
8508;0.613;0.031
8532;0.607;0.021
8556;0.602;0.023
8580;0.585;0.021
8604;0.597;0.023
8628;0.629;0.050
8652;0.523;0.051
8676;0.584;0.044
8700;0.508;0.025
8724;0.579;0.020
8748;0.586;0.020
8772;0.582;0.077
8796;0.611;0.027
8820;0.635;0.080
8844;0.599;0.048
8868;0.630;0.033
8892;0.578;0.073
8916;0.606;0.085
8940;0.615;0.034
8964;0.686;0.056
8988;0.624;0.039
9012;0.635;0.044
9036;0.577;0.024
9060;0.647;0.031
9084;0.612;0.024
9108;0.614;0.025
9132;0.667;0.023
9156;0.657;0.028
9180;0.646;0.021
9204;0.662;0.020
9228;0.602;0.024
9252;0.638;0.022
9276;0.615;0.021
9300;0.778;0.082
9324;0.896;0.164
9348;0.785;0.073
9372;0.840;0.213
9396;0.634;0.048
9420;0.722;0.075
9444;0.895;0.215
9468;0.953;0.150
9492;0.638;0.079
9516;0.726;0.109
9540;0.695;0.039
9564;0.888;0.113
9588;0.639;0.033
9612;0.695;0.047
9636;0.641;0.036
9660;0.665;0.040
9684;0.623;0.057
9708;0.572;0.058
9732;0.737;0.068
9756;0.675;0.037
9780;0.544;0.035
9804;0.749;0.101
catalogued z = 0.39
